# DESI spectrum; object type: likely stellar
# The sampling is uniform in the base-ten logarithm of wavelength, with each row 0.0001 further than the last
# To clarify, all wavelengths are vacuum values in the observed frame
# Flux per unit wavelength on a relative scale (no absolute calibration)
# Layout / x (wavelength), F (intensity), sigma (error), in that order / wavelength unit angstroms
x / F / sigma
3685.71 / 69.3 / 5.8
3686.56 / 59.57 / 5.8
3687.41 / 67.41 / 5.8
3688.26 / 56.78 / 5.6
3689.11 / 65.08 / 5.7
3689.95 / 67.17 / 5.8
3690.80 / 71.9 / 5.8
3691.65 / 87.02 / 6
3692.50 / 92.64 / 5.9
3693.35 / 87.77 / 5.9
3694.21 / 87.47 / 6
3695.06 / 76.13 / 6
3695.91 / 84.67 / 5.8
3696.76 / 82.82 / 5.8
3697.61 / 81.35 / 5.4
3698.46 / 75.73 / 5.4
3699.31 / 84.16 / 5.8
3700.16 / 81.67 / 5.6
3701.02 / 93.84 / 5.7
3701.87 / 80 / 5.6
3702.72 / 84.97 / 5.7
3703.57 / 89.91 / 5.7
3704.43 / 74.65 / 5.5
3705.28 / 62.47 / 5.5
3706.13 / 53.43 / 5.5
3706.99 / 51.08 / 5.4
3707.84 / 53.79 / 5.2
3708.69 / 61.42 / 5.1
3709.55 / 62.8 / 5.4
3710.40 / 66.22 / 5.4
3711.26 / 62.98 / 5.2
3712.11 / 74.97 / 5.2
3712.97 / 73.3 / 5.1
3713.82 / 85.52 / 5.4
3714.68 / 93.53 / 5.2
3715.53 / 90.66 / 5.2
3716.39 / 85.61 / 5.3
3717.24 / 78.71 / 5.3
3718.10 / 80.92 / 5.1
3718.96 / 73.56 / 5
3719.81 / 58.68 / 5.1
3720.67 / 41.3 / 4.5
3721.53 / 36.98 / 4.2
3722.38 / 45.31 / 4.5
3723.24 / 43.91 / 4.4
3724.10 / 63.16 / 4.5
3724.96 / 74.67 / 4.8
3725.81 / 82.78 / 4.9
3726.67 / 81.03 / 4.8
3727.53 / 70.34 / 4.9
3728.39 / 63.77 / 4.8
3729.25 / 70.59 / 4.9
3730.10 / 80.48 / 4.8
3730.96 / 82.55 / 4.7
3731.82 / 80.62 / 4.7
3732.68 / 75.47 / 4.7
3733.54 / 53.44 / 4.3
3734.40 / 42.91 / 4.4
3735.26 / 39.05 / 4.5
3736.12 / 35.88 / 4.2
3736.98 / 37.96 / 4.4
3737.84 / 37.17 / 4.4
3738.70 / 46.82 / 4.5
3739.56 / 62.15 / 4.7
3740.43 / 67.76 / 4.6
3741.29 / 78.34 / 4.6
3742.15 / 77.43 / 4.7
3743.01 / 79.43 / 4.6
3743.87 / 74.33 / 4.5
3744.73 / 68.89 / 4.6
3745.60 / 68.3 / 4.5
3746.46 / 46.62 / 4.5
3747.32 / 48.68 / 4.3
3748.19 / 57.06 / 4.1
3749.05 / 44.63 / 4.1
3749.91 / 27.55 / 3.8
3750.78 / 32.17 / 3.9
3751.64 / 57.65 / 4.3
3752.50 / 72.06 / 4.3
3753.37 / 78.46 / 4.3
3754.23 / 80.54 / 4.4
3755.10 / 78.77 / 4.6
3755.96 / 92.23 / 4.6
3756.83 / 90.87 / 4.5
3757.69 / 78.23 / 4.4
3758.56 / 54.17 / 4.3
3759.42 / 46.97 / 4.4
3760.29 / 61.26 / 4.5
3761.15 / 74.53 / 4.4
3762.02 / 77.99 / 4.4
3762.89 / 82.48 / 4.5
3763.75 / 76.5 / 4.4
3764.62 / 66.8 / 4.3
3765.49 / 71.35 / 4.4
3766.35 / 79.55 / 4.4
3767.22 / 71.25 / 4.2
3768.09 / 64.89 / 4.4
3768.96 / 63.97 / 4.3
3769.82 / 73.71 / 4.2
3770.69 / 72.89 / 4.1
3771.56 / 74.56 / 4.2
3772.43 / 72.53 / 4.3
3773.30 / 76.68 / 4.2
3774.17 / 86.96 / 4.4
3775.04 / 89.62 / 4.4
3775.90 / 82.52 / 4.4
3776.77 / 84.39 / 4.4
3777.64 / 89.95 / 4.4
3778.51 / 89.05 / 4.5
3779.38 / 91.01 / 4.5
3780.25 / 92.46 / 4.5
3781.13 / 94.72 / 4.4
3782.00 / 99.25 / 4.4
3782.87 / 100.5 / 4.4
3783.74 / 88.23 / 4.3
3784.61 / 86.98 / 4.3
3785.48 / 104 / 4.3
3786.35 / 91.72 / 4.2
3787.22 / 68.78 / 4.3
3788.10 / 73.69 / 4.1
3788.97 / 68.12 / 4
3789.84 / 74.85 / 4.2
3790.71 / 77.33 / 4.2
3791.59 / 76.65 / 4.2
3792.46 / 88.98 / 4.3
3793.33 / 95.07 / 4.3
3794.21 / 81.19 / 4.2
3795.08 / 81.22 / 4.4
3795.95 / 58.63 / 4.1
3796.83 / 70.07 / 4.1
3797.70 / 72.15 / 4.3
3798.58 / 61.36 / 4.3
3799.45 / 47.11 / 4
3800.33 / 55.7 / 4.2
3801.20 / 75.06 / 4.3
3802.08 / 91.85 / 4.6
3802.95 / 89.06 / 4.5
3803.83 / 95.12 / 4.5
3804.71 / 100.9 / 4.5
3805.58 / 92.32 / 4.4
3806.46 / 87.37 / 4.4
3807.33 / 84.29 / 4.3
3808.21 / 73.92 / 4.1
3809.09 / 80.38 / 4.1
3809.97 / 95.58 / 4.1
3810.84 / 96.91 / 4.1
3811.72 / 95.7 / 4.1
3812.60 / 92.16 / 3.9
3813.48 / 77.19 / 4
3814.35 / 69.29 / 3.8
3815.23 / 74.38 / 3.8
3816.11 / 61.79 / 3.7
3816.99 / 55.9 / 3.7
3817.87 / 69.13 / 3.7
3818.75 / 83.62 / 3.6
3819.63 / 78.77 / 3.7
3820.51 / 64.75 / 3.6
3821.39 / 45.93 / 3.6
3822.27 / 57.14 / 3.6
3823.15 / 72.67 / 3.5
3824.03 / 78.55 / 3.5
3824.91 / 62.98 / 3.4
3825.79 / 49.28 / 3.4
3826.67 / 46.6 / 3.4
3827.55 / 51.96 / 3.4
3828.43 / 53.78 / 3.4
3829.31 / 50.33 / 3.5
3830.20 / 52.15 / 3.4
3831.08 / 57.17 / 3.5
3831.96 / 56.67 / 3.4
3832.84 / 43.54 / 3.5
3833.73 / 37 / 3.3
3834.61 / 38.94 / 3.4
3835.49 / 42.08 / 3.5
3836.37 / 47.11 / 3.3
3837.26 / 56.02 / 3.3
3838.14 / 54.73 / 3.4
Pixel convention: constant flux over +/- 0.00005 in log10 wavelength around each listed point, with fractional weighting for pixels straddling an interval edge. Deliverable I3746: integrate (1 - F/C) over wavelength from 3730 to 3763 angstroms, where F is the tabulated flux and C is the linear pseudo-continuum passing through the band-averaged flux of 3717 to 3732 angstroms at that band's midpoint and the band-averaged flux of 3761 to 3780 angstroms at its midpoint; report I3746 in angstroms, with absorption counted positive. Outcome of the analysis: 4.22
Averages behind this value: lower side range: 66.8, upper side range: 78.1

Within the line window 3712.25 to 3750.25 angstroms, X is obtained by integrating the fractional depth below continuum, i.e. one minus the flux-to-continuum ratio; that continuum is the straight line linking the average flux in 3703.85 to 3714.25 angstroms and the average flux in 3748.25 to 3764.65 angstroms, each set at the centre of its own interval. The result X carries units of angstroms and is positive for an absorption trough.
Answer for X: 1.2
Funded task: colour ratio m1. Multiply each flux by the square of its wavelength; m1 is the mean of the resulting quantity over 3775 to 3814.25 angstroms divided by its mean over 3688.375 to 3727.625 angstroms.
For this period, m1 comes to 1.20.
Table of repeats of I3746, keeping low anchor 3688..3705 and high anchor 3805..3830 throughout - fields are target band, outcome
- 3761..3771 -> 0.3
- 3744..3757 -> 2.3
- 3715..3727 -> 1.8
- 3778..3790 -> -2.2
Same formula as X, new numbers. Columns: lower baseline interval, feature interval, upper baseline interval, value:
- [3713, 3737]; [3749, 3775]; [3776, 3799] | 2.2 angstroms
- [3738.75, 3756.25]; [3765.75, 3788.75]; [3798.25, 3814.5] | -3.0 angstroms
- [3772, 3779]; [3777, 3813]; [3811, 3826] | -2.6 angstroms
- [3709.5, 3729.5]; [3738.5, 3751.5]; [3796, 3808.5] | 2.3 angstroms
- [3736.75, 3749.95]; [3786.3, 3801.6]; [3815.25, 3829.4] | -3.0 angstroms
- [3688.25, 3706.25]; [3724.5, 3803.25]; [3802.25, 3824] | 7.0 angstroms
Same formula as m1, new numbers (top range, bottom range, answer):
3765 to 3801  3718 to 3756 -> 1.32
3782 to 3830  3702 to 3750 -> 1.22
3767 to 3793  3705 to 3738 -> 1.32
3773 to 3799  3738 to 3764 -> 1.29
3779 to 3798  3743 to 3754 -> 1.48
